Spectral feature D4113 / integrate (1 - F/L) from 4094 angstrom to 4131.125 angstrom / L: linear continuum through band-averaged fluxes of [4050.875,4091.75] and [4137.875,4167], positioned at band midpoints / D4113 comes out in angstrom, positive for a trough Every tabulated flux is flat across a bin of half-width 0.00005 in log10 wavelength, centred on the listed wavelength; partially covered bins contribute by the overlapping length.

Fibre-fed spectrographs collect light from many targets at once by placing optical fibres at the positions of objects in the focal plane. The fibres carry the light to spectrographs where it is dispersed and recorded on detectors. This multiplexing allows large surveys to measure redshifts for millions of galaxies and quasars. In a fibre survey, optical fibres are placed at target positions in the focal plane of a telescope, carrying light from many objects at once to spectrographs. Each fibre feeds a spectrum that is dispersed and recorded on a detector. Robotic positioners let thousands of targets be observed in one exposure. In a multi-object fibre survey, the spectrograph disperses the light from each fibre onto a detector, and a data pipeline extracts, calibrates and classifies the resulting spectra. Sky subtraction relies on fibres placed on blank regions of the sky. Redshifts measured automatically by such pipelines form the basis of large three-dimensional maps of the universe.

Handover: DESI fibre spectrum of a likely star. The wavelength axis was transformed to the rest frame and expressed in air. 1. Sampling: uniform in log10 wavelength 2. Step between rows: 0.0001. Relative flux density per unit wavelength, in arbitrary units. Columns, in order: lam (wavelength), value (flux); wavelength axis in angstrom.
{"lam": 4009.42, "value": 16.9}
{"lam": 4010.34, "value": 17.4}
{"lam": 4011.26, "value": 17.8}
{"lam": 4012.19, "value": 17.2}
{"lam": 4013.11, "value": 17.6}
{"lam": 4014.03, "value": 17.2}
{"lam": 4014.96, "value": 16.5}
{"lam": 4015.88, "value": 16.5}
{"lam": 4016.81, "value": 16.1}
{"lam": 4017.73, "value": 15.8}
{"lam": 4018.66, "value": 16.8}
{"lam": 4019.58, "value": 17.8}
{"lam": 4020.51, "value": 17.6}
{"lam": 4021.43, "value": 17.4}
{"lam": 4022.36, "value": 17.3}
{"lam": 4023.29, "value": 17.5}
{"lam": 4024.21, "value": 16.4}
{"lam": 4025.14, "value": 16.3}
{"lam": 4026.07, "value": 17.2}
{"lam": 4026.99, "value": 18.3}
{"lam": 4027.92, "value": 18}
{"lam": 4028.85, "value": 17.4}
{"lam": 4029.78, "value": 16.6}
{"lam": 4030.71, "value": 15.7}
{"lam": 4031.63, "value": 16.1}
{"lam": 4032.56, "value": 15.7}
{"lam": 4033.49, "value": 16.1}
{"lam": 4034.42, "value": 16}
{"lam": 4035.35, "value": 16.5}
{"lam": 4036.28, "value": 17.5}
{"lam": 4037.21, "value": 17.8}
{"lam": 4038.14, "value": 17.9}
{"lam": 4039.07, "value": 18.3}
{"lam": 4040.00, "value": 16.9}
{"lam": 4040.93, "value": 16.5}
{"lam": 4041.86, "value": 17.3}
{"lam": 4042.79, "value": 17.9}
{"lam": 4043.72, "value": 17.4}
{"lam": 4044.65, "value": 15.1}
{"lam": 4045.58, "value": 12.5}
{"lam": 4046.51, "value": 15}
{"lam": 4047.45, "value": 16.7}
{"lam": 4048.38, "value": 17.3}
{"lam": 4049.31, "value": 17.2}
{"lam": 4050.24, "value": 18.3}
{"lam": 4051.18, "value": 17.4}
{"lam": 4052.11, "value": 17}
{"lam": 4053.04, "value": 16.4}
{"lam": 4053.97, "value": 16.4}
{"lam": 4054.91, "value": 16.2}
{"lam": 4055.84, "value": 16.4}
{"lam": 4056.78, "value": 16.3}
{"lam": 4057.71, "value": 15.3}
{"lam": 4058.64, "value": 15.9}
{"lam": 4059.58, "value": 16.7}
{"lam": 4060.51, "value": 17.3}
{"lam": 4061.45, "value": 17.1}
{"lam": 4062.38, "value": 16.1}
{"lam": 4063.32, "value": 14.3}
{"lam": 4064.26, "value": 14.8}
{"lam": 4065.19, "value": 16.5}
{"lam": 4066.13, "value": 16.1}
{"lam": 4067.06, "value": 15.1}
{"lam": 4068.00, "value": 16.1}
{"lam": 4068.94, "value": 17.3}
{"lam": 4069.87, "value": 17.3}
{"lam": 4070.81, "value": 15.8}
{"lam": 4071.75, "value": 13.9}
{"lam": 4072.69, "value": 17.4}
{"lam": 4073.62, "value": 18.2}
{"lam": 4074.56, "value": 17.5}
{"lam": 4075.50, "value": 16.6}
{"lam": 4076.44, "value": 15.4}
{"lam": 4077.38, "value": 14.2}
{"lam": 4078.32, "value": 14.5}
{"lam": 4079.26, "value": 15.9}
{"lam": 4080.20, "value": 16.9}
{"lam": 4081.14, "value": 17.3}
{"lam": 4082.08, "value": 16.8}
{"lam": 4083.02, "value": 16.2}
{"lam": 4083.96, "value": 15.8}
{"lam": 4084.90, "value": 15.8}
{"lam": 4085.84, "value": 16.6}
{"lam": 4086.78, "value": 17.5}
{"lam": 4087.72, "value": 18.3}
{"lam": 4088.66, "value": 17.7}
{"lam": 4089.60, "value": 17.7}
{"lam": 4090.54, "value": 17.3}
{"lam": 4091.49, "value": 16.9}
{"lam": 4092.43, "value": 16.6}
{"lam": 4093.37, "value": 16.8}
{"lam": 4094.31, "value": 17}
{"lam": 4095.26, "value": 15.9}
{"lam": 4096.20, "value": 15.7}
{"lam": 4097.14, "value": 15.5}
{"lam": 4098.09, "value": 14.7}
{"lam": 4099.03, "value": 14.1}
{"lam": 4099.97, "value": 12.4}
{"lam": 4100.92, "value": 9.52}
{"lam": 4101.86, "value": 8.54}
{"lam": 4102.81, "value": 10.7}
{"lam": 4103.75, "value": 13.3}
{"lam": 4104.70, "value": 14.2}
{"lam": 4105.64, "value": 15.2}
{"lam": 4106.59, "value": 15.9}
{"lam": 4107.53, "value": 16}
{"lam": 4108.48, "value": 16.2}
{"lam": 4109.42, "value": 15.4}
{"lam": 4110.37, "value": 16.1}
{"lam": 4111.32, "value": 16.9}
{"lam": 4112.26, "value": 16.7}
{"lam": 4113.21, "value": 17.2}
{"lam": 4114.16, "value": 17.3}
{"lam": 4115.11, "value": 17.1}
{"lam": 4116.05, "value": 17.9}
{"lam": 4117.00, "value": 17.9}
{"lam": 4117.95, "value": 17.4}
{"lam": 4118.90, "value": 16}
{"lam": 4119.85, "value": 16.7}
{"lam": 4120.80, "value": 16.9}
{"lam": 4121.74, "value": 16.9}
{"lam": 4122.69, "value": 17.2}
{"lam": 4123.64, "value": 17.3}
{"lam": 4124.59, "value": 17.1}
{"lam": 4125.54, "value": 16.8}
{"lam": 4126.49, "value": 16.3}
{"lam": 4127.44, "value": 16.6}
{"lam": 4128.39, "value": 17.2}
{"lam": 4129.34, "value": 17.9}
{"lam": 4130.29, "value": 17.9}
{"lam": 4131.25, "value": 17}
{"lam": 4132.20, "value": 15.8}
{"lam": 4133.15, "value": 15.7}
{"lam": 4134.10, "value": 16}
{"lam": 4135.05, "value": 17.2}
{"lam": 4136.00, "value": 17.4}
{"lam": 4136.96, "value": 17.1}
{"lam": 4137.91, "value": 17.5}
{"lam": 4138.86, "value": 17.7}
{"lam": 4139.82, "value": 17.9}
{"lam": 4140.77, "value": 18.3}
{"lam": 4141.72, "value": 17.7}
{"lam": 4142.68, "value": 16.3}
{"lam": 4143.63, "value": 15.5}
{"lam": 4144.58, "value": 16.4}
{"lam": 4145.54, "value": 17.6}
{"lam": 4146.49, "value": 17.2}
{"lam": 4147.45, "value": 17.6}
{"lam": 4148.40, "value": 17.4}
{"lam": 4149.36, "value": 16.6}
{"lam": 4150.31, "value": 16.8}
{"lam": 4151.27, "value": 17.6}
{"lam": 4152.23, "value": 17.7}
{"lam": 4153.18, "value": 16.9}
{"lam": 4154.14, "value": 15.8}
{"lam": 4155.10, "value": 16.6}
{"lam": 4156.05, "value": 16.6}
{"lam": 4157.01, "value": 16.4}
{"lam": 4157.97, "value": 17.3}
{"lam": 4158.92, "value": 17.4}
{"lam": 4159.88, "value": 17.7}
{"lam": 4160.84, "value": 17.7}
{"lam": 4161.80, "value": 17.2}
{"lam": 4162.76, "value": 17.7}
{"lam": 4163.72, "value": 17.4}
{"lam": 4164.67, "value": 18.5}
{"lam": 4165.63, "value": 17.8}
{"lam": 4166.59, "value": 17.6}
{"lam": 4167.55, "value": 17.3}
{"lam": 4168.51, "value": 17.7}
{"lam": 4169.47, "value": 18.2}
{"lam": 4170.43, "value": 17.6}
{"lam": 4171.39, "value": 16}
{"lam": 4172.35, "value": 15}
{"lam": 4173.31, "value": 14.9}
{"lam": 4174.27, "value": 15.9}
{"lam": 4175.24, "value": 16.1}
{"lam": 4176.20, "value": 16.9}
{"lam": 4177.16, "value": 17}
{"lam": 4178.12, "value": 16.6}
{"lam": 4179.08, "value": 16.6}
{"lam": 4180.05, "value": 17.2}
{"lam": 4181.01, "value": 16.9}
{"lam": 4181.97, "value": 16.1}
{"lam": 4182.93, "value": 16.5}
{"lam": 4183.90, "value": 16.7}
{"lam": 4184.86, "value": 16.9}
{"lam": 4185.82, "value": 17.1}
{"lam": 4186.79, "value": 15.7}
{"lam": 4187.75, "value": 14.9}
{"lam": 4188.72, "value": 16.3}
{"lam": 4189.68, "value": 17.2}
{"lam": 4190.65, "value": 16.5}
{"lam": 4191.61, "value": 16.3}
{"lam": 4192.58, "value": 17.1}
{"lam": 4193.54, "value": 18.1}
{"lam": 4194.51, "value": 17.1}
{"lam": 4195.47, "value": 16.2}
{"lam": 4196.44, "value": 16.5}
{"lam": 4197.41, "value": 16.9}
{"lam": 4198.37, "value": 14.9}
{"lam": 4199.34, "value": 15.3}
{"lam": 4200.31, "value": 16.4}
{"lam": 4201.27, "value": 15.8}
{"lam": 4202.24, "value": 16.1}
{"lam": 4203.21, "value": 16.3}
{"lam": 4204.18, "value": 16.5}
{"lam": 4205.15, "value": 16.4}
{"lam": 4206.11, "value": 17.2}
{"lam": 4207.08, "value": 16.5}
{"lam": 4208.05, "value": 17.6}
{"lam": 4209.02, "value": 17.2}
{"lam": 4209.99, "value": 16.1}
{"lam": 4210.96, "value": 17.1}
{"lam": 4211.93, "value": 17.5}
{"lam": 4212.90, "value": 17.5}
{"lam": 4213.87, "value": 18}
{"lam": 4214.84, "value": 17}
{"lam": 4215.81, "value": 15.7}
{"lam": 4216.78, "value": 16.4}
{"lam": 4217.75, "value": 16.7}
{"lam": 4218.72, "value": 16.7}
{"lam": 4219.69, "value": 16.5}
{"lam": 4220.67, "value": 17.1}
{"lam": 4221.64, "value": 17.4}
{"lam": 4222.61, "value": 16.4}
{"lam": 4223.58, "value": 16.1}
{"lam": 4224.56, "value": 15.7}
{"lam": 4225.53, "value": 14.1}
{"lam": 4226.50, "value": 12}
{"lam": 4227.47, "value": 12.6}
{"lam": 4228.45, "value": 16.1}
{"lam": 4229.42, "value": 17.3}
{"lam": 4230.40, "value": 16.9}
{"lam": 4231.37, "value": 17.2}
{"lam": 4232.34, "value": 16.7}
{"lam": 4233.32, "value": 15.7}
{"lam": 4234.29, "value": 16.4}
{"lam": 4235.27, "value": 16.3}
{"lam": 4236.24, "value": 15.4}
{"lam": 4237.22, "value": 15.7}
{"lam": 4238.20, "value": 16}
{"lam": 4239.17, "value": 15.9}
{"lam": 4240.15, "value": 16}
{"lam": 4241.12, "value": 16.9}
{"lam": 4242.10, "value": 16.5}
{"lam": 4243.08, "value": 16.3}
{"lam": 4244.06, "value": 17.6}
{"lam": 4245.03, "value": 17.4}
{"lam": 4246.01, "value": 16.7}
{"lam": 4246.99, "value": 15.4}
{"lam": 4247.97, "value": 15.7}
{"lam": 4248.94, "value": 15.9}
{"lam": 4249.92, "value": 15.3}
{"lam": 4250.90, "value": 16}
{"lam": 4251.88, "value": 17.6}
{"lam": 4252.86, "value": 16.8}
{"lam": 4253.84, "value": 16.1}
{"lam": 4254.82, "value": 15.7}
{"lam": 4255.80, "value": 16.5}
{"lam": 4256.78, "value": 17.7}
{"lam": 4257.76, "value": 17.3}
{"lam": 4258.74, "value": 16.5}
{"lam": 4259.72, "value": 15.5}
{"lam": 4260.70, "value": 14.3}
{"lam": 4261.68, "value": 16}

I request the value 2.3 angstrom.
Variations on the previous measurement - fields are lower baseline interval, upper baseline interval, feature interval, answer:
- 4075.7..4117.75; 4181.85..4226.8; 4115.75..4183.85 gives -3.9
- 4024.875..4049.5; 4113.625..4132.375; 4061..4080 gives 0.9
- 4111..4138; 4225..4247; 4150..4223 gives -1.6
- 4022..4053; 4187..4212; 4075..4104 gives 2.2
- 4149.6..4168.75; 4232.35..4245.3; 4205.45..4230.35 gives 0.3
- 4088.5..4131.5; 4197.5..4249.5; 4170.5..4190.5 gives -0.2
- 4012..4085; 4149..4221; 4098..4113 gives 2.2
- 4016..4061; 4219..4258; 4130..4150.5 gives -0.7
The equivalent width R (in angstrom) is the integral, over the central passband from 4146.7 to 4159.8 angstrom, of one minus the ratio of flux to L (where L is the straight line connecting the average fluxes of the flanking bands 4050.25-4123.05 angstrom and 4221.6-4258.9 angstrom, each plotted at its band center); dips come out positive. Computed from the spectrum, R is -0.8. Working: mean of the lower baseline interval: 16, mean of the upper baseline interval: 16.1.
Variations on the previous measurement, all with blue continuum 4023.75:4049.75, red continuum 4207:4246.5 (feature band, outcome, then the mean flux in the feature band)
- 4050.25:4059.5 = 0.1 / 16.5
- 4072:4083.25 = 0.2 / 16.4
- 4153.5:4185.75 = -0.9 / 16.9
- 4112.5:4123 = -0.4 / 17.1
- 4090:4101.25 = 0.9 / 15.3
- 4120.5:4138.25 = -0.4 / 16.9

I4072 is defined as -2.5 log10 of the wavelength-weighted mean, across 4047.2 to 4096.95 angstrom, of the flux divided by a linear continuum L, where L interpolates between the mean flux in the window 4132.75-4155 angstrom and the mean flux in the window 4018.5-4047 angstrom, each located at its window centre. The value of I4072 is 0.03 mag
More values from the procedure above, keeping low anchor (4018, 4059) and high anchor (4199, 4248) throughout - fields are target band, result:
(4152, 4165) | -0.05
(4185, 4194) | -0.01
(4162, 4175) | -0.04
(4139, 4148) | -0.04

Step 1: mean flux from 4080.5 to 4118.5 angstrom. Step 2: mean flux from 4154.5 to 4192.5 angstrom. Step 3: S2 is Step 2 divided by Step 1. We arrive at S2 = 1.06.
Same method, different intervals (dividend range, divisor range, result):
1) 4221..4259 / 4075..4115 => 1.03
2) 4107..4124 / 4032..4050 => 1.01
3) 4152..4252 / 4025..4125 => 1.02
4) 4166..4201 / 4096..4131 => 1.05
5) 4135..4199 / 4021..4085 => 1.02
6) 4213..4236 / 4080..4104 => 1.05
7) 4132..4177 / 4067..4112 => 1.08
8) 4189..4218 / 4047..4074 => 1.01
